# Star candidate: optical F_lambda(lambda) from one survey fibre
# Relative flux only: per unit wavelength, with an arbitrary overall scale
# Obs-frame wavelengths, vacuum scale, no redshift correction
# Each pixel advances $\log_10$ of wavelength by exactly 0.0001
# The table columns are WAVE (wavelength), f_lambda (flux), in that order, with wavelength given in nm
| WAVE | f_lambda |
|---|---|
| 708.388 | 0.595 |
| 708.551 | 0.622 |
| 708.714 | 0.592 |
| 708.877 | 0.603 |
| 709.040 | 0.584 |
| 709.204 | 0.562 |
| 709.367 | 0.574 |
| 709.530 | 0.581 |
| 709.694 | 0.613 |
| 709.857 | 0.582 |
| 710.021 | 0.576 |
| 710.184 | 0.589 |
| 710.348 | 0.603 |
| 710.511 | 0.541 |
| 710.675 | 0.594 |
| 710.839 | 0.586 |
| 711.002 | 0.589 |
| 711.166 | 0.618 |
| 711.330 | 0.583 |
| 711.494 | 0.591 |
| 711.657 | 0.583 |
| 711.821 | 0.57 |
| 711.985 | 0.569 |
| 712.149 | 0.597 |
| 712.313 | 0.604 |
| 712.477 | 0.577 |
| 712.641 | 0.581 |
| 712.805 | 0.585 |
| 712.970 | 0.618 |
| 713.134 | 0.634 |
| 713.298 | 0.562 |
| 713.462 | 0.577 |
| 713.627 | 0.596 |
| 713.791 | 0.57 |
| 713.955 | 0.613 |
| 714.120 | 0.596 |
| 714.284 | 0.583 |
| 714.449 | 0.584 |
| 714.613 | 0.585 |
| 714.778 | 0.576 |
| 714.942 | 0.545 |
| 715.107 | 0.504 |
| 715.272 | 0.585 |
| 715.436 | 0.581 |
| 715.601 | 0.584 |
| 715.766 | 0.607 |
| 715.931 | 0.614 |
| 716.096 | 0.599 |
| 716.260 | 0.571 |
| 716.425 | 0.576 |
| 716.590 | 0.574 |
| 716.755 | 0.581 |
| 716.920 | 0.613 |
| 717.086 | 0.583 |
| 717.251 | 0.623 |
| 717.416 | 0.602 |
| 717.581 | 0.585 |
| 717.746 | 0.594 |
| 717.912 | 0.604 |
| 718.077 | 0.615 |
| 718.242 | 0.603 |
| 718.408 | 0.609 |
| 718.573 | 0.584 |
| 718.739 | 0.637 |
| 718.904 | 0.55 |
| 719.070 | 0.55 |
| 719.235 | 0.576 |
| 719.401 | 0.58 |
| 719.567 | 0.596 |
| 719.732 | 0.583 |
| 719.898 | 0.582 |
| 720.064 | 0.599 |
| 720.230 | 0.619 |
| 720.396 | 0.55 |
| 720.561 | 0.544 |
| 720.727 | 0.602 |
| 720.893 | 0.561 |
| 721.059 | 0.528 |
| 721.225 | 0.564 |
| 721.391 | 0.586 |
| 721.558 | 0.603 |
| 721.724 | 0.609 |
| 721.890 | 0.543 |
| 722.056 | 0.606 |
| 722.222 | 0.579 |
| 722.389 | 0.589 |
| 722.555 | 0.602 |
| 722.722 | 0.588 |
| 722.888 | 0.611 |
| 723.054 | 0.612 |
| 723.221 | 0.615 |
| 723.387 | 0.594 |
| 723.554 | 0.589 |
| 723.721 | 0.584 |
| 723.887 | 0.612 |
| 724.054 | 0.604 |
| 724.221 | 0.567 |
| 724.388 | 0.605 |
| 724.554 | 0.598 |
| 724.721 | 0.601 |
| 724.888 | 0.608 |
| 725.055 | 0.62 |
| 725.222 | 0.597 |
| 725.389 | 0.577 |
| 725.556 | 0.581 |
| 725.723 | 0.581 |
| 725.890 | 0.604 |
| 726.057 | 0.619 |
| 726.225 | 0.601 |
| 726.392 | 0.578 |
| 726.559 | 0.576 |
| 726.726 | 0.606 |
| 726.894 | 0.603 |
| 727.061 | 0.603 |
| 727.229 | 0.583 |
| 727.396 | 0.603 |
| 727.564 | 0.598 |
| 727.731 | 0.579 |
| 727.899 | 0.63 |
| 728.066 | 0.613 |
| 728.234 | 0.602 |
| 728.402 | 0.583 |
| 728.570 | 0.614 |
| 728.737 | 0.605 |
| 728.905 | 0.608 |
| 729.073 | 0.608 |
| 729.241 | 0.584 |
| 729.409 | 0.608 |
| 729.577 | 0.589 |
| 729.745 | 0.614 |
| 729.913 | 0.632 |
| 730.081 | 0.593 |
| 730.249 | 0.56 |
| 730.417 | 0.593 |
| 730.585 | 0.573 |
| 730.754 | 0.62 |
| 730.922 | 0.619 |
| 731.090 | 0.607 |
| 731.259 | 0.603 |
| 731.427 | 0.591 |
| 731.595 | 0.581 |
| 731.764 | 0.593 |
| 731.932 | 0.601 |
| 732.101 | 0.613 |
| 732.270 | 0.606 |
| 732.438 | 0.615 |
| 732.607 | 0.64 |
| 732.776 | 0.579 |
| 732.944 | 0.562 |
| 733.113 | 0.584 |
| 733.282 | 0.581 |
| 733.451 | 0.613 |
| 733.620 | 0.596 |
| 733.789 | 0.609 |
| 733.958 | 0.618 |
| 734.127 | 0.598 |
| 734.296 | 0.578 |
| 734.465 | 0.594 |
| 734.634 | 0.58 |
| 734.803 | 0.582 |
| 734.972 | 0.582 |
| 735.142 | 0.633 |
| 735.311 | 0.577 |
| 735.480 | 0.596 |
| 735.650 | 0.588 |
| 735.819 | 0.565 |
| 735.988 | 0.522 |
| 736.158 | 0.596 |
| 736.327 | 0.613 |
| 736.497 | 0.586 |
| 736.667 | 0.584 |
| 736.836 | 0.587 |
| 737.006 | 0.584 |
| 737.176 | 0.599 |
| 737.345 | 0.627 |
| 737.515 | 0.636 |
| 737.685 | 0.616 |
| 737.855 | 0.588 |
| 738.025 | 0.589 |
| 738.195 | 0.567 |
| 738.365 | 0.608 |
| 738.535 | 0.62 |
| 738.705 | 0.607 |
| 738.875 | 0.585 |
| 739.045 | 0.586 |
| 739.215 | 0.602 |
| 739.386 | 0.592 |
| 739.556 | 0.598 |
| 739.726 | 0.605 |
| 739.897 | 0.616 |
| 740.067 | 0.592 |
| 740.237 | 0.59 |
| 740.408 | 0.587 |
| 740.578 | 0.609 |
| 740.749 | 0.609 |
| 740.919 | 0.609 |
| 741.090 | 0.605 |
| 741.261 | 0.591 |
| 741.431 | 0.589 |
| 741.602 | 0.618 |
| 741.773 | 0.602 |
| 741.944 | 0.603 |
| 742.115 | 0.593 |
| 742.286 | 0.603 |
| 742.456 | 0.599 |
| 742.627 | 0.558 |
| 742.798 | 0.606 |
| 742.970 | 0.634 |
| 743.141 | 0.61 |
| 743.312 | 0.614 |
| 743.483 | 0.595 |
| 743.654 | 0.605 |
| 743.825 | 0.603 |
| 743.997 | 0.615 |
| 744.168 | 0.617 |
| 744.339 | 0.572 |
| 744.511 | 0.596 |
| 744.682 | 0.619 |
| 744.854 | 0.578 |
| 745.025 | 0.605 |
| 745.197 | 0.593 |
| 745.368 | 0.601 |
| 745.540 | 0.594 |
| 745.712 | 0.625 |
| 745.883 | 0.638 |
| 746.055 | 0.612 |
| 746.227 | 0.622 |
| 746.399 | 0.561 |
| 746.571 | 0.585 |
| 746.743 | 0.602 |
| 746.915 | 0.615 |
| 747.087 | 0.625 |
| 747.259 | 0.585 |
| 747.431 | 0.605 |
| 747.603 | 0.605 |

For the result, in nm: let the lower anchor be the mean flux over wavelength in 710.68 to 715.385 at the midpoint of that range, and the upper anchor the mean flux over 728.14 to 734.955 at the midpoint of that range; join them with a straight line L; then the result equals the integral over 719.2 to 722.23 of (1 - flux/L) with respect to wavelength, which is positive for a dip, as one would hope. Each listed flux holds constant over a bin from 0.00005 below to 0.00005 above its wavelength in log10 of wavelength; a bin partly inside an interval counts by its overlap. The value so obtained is 0.054 nm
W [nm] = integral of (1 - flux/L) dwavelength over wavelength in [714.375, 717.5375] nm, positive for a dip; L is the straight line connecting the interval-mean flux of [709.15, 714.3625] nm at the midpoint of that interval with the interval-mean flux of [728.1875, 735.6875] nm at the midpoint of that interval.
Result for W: 0.03 nm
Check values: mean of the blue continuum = 0.588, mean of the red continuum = 0.598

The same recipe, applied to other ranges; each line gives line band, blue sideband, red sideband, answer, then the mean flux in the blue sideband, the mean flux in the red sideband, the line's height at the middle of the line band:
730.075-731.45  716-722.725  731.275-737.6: -0.01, 0.586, 0.594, 0.592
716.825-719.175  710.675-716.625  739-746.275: -0.03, 0.585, 0.603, 0.588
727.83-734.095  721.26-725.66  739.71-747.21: -0.03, 0.595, 0.603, 0.598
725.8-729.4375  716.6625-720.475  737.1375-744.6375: -0.03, 0.592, 0.602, 0.596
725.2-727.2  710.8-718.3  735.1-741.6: 0.00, 0.589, 0.596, 0.592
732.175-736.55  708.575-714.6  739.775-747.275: 0.05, 0.588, 0.602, 0.598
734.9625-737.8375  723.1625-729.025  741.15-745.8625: 0.03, 0.598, 0.602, 0.6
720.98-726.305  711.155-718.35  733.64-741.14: -0.02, 0.588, 0.596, 0.591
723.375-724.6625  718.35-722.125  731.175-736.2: -0.02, 0.581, 0.593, 0.584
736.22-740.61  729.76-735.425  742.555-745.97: 0.01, 0.597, 0.604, 0.601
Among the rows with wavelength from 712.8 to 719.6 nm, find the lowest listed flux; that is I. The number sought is 0.504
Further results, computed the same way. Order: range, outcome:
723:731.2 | 0.56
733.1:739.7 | 0.522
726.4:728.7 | 0.576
